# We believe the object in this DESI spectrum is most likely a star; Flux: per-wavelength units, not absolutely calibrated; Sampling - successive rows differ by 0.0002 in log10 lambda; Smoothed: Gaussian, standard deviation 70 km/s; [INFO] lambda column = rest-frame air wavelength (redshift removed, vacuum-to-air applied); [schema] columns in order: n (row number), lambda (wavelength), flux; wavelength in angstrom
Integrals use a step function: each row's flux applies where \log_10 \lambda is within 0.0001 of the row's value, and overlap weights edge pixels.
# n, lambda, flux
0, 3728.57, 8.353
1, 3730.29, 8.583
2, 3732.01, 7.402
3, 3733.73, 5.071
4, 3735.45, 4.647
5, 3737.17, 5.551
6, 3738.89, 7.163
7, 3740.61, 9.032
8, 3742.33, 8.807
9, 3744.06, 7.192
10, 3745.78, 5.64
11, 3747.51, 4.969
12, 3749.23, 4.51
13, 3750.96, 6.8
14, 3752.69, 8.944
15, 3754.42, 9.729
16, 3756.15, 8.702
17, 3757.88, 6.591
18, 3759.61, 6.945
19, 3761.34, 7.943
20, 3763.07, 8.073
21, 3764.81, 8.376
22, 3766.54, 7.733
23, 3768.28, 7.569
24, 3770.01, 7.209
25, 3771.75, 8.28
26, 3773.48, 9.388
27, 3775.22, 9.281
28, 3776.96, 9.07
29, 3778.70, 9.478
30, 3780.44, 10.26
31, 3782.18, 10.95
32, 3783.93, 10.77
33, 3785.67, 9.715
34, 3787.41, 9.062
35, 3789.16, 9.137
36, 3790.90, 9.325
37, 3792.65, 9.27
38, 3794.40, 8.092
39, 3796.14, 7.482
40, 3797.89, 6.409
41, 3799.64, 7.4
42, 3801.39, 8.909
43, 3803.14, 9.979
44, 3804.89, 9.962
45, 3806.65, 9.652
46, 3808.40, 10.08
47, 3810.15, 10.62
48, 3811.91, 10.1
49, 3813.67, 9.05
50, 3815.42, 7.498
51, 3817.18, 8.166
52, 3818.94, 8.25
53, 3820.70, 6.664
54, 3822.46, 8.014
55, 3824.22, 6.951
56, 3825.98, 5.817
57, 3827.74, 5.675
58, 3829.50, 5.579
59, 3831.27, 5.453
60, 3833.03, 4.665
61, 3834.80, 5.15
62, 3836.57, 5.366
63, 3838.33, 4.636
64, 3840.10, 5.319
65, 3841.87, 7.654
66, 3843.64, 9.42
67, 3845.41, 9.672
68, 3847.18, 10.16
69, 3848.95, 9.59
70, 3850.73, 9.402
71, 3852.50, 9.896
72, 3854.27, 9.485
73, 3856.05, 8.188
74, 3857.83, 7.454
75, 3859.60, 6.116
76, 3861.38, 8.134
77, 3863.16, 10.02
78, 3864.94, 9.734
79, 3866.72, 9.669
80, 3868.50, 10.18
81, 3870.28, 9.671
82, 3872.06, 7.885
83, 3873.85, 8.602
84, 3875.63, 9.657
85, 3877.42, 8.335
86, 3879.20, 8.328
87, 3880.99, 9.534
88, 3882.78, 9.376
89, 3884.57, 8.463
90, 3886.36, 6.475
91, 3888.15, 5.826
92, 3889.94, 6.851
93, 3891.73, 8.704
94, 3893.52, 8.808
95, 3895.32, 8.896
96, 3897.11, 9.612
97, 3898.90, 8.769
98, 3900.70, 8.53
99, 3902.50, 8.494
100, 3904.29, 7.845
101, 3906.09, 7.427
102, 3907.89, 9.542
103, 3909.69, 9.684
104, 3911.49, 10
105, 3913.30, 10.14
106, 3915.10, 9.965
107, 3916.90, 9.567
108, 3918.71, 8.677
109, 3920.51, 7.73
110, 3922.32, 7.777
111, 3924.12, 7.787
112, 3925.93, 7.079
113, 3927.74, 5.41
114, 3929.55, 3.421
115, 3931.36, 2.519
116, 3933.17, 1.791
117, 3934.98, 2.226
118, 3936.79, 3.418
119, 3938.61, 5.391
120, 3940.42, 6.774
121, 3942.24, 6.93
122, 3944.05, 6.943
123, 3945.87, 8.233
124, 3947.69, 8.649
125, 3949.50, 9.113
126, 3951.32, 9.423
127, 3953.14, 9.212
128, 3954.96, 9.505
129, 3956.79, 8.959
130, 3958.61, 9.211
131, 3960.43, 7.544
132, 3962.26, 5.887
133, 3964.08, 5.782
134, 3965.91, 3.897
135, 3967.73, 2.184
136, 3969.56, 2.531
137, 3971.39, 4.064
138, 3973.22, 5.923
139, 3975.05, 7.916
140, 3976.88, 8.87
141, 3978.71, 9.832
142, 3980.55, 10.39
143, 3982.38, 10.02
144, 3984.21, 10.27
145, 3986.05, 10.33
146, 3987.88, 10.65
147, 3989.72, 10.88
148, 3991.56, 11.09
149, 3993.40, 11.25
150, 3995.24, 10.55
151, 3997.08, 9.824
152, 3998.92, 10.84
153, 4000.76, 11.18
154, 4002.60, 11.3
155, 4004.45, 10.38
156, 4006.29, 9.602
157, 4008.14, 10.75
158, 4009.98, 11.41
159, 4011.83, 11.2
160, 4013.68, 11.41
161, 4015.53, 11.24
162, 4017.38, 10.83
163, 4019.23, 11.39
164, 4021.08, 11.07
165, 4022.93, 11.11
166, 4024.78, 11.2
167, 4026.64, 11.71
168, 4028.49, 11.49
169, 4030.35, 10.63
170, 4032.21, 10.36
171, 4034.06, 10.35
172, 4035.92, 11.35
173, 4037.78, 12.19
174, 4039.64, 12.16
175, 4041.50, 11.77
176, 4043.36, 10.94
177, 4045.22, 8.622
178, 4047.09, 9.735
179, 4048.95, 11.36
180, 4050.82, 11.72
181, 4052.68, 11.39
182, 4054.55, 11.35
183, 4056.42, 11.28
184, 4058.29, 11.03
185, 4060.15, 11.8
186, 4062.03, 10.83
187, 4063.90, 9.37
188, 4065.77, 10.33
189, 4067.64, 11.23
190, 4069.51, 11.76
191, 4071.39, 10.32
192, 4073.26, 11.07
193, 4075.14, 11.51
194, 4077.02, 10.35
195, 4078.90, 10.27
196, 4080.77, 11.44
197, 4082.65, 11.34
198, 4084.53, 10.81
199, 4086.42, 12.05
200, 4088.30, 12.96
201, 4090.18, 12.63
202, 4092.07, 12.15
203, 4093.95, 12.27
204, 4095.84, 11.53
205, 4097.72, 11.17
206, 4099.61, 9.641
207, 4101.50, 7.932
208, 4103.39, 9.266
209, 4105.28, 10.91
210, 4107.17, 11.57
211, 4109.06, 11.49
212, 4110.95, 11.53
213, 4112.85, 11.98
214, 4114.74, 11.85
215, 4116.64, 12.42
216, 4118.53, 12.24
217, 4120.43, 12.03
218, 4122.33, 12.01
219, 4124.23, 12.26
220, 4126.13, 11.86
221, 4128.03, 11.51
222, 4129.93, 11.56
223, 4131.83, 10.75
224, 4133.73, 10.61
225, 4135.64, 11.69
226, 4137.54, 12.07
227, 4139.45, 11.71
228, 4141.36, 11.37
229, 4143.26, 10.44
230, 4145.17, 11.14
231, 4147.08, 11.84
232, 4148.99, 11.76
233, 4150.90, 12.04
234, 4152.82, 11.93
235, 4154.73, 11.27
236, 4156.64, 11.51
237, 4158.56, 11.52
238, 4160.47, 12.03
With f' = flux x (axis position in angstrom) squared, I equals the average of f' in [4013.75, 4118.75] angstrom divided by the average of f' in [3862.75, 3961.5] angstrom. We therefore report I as 1.52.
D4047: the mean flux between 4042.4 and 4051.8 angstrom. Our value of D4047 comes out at 10.5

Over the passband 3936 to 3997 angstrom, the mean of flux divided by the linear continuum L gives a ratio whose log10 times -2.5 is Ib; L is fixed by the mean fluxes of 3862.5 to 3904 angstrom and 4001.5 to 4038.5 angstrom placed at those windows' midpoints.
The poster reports 0.26 mag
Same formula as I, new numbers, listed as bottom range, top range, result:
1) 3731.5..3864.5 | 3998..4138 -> 1.61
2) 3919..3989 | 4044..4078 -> 1.64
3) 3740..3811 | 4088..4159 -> 1.61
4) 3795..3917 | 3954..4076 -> 1.31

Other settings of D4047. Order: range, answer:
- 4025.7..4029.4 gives 11.6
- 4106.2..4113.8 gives 11.6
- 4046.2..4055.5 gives 11.1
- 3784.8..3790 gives 9.31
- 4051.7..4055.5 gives 11.4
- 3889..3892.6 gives 7.75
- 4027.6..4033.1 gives 10.8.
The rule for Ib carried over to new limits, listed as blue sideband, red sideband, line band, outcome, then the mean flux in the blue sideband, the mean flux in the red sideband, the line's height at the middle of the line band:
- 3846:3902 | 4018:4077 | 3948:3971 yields 0.38 mag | 8.72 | 11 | 9.86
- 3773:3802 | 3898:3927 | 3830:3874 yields 0.11 mag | 9.05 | 8.67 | 8.86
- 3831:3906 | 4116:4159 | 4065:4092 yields -0.04 mag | 8.21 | 11.6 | 10.9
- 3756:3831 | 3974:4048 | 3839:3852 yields 0.03 mag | 8.42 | 10.7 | 8.97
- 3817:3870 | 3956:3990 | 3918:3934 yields 0.30 mag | 7.7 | 7.58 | 7.62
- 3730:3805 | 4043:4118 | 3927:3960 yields 0.44 mag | 8.06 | 11.1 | 9.76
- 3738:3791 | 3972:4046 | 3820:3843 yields 0.44 mag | 8.27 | 10.6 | 8.9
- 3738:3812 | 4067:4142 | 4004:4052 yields -0.03 mag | 8.47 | 11.4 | 10.7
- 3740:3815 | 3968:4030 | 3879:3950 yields 0.25 mag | 8.52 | 10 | 9.44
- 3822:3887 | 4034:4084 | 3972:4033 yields -0.03 mag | 7.95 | 11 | 10.2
